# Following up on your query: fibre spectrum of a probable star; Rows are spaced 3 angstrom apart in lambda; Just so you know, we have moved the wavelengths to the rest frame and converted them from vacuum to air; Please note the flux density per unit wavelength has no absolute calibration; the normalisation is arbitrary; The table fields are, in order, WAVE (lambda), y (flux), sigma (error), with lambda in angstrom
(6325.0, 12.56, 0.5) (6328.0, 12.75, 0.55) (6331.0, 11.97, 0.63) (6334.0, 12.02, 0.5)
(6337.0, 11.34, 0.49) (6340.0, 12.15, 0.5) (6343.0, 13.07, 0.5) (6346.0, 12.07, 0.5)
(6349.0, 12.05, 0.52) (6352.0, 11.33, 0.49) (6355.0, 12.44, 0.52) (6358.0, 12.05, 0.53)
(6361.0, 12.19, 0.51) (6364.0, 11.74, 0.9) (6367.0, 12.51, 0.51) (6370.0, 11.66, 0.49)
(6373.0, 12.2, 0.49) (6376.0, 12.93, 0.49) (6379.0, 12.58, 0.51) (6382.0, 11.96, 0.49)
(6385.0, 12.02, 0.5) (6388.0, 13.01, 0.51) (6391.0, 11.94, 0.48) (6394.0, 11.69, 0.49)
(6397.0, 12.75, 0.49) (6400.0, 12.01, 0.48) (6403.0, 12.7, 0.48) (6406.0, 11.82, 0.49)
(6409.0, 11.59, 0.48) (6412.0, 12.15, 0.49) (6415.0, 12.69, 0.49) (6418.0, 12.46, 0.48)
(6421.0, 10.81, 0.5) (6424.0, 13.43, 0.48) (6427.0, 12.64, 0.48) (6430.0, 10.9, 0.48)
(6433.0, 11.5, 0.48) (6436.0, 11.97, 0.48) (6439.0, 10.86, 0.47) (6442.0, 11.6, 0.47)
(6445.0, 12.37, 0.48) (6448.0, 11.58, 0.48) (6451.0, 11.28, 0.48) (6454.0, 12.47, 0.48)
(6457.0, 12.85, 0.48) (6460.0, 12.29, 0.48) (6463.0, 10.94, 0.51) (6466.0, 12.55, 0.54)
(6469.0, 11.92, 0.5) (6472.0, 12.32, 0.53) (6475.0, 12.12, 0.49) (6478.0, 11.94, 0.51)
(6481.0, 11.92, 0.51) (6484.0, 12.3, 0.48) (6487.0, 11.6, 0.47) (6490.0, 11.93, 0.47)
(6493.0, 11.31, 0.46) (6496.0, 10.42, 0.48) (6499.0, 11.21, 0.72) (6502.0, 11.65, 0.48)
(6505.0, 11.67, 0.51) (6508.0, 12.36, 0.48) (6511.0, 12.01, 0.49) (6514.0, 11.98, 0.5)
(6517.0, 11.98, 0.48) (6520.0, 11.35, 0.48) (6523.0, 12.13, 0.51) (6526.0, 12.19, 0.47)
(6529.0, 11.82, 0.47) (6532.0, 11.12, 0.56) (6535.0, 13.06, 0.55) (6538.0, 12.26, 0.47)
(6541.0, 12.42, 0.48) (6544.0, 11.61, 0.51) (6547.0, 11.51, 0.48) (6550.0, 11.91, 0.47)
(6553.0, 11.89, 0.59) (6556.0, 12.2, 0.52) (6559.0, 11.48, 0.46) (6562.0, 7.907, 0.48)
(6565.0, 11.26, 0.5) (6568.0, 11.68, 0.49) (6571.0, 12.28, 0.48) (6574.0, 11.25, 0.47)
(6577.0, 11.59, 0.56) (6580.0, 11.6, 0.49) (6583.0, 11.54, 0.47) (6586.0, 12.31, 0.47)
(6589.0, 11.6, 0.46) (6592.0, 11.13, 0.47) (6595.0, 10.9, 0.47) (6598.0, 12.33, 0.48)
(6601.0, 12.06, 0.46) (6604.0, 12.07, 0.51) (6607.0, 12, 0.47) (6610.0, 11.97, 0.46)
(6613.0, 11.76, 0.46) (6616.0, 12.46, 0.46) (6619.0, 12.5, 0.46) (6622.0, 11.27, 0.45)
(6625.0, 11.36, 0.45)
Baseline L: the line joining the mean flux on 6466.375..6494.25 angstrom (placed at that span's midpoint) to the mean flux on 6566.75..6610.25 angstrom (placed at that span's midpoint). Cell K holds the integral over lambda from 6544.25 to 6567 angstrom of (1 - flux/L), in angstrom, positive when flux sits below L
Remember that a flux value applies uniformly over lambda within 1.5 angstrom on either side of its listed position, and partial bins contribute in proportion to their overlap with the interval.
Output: 1.2 angstrom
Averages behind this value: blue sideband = 12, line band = 11.2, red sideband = 11.7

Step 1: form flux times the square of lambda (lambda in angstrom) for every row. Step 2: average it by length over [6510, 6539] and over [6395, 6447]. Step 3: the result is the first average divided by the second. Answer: 1.03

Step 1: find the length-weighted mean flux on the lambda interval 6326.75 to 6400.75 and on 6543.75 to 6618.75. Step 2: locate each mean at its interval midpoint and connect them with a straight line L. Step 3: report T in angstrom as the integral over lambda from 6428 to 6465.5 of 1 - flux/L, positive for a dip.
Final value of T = 0.7 angstrom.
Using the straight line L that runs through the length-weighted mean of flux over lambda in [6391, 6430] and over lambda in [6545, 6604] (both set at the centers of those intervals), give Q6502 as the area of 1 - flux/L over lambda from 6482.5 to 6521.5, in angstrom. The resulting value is 0.4 angstrom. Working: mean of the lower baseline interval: 12.2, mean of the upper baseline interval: 11.5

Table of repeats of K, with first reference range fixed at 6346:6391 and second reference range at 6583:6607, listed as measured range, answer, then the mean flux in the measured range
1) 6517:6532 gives 0.1 angstrom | 11.8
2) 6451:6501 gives 0.5 angstrom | 11.9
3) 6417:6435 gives 0.2 angstrom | 11.9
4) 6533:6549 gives -0.4 angstrom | 12.1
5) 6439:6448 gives 0.2 angstrom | 11.7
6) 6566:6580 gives 0.2 angstrom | 11.7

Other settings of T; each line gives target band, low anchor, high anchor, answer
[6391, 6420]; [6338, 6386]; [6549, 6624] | -0.23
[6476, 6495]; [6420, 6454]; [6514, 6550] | 0.09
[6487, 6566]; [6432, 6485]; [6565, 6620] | 1.54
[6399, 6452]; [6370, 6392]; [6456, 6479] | 1.32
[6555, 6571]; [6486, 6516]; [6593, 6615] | 1.05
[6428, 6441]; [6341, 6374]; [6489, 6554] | 0.65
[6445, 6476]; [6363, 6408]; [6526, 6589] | -0.18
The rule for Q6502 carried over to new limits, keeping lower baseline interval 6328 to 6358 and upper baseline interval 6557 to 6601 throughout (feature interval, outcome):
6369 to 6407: -1.0 angstrom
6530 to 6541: -0.6 angstrom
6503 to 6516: -0.5 angstrom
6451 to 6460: -0.5 angstrom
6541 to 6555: -0.4 angstrom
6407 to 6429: -0.7 angstrom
